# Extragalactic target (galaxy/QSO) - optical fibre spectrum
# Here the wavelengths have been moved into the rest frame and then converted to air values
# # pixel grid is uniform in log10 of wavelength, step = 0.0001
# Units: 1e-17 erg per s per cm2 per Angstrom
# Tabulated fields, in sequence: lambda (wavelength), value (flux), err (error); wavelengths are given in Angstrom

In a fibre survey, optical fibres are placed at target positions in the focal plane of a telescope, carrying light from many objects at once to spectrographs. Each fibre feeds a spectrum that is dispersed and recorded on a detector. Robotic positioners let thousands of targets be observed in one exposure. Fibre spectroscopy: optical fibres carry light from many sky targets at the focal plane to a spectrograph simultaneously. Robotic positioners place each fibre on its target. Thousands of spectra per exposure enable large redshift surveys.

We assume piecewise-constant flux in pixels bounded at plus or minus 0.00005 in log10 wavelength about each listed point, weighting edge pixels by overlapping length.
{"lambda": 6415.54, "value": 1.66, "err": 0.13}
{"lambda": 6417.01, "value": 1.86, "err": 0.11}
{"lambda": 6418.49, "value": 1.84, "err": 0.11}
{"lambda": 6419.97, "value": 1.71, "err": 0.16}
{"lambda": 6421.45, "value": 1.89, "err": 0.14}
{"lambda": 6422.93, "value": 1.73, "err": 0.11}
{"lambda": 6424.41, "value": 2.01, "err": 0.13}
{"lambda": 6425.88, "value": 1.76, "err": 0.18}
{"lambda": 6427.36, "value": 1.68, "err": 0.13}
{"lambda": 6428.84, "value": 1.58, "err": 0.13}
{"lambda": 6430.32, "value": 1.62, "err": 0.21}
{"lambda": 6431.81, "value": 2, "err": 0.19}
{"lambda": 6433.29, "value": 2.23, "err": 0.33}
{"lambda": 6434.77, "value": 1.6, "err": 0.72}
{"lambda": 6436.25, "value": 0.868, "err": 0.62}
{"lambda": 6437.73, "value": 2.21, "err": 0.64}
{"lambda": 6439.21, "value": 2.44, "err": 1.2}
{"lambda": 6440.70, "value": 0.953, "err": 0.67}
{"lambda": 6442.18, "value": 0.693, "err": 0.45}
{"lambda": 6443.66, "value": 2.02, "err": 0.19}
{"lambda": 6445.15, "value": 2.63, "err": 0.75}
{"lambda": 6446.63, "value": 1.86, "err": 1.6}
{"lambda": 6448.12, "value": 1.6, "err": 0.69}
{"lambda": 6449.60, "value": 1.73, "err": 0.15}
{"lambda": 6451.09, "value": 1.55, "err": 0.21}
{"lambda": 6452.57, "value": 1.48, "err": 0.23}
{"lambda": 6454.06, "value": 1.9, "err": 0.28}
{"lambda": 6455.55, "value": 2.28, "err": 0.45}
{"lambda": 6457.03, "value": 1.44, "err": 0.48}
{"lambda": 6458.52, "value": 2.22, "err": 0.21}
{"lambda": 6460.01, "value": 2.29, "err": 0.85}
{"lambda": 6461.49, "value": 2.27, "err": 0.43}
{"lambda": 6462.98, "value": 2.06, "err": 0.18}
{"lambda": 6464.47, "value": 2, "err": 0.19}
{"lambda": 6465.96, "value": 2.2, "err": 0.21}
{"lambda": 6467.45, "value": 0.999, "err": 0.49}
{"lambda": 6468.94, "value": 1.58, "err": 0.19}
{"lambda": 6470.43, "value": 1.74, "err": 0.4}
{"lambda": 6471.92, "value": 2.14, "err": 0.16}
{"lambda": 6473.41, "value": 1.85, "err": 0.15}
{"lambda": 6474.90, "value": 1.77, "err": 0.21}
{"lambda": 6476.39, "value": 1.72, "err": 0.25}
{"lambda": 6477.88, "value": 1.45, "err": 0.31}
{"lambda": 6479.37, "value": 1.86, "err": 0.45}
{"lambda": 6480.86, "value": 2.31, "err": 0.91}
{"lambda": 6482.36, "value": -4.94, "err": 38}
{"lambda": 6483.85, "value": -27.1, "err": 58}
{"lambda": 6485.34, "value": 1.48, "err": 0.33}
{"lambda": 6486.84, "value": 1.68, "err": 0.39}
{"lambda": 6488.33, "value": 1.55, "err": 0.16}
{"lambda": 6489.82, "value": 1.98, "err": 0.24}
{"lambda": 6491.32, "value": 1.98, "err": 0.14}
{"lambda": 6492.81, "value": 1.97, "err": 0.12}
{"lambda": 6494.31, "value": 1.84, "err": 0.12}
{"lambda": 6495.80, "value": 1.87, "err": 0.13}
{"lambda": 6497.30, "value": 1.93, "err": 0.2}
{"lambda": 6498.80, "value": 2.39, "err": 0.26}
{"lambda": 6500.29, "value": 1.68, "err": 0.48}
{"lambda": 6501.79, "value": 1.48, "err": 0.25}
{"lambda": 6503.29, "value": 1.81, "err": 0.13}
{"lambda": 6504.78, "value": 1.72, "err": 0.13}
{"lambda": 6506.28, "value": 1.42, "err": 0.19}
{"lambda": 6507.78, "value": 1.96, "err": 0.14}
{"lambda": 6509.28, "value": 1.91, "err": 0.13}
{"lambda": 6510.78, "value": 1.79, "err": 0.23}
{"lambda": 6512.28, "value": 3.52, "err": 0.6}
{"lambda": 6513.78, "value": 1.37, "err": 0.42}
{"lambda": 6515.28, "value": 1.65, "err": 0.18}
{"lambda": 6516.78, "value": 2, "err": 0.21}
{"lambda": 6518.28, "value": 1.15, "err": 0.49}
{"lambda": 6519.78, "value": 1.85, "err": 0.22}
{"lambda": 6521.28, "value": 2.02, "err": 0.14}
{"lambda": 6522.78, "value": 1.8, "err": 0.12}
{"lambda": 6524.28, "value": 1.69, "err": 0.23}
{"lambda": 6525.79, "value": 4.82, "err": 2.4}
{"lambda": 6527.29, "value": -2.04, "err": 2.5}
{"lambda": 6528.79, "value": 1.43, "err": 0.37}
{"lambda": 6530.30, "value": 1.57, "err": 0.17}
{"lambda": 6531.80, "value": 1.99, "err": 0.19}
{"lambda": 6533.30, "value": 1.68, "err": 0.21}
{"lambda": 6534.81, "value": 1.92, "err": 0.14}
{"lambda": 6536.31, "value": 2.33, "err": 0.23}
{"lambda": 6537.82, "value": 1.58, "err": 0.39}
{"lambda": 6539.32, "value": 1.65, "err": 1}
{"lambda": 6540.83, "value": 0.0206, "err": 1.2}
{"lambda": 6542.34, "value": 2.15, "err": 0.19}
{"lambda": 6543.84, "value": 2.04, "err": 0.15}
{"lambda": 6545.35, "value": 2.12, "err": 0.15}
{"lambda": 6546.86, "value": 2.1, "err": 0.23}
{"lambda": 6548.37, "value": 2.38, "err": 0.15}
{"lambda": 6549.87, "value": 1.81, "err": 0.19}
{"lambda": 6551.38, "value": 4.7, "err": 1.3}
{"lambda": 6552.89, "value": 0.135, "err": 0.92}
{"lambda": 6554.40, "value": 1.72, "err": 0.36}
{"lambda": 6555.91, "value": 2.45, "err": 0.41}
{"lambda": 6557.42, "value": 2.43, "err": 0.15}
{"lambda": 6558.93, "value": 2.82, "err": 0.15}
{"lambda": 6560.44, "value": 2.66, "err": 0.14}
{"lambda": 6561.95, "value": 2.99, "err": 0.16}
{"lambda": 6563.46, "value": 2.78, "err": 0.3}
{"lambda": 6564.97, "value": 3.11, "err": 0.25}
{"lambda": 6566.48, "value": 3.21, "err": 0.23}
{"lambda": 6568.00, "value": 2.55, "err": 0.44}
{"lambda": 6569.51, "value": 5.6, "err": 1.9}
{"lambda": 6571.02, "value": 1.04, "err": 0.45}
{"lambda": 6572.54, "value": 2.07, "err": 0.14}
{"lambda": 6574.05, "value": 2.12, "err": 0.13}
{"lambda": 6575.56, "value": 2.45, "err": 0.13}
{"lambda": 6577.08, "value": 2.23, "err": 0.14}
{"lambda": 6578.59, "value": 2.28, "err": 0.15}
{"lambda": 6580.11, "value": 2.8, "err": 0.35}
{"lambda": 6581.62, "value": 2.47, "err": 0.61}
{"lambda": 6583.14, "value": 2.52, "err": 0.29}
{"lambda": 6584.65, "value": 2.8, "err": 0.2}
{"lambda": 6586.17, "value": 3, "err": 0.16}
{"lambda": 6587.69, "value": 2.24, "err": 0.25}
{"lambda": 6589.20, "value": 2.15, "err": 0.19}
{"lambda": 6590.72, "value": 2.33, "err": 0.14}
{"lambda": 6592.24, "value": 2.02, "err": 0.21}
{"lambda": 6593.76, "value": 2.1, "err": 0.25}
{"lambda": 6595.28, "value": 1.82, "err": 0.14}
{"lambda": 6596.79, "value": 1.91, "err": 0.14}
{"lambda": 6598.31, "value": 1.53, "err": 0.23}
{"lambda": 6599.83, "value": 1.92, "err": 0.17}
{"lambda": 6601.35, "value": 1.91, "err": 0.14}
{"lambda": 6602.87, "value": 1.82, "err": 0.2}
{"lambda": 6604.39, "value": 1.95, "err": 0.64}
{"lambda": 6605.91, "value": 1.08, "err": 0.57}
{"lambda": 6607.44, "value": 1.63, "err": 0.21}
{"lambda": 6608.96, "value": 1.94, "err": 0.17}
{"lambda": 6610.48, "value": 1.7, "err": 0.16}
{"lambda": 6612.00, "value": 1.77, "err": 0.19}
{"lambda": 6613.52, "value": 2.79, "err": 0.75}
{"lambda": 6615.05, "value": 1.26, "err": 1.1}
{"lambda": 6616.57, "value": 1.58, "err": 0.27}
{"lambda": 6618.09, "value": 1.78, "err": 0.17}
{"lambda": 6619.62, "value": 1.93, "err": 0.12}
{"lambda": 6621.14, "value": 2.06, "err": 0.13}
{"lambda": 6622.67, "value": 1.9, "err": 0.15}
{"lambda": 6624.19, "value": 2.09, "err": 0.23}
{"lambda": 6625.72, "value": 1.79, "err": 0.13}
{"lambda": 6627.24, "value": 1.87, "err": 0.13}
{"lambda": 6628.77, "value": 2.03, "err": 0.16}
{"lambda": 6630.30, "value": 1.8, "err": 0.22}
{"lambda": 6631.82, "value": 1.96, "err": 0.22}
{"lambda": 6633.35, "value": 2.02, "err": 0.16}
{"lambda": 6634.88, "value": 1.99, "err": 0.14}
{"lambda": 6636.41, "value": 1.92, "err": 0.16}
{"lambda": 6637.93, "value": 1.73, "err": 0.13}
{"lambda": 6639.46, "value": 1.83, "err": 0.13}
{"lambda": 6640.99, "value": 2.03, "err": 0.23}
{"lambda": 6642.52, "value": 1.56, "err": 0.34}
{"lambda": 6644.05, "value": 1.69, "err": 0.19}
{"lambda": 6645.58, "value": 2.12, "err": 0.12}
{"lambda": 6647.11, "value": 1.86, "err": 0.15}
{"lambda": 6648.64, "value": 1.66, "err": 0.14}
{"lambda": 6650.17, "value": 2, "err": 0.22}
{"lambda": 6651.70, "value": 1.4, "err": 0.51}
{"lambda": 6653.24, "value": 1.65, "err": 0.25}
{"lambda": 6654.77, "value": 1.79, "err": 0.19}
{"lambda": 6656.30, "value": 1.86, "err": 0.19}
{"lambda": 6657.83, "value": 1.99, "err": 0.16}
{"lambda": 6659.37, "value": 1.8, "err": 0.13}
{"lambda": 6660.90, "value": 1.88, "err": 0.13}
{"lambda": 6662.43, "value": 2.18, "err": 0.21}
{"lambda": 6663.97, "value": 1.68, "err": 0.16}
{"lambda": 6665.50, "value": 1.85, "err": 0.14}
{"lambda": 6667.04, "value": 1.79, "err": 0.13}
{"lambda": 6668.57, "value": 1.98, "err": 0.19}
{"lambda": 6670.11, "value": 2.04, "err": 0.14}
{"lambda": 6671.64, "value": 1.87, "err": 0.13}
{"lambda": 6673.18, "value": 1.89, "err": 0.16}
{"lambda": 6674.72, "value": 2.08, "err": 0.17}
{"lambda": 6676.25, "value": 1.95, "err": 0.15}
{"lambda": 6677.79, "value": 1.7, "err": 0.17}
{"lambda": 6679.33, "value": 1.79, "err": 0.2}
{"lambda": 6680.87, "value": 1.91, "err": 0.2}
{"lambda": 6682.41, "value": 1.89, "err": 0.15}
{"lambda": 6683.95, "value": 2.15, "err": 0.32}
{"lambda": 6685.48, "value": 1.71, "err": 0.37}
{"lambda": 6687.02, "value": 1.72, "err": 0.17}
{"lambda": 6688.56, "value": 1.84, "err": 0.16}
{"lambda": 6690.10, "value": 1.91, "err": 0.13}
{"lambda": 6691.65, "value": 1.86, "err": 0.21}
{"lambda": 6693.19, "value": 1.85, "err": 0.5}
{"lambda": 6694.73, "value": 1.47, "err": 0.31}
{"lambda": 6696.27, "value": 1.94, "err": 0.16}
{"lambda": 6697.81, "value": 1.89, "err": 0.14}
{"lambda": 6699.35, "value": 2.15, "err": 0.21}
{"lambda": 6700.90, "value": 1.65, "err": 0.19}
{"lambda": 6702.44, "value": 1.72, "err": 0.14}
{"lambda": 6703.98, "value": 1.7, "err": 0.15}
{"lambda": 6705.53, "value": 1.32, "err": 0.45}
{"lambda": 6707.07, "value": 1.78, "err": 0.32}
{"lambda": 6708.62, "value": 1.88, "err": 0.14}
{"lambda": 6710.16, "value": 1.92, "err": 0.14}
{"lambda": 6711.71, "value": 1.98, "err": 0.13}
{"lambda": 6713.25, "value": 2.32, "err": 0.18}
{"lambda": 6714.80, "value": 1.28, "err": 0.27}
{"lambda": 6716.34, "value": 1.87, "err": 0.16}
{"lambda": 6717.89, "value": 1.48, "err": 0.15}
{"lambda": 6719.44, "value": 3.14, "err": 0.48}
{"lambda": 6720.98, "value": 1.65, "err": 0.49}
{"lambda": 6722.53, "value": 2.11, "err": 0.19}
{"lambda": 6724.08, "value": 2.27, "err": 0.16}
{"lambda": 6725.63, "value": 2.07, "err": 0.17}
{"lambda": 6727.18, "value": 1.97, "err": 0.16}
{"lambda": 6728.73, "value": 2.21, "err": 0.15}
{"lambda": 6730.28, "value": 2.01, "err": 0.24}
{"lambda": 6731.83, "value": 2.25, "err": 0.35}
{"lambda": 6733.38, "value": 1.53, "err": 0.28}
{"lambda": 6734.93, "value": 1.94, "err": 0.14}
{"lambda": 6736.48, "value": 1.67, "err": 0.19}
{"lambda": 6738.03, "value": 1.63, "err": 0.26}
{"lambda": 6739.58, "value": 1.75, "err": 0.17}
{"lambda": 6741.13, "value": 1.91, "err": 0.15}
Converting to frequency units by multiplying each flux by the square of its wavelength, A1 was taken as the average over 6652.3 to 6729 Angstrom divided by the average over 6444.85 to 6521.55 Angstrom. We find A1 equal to 1.73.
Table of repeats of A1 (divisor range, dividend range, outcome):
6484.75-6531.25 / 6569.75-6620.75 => 1.19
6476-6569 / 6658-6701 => 1.40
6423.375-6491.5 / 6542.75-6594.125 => 2.53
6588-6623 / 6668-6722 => 1.03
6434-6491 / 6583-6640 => 2.40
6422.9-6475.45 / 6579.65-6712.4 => 1.12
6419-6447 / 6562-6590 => 1.57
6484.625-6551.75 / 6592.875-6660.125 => 1.03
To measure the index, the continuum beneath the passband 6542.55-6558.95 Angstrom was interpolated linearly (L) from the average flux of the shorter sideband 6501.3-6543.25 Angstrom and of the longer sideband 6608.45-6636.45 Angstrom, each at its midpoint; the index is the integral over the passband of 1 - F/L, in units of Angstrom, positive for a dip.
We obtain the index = -4.07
